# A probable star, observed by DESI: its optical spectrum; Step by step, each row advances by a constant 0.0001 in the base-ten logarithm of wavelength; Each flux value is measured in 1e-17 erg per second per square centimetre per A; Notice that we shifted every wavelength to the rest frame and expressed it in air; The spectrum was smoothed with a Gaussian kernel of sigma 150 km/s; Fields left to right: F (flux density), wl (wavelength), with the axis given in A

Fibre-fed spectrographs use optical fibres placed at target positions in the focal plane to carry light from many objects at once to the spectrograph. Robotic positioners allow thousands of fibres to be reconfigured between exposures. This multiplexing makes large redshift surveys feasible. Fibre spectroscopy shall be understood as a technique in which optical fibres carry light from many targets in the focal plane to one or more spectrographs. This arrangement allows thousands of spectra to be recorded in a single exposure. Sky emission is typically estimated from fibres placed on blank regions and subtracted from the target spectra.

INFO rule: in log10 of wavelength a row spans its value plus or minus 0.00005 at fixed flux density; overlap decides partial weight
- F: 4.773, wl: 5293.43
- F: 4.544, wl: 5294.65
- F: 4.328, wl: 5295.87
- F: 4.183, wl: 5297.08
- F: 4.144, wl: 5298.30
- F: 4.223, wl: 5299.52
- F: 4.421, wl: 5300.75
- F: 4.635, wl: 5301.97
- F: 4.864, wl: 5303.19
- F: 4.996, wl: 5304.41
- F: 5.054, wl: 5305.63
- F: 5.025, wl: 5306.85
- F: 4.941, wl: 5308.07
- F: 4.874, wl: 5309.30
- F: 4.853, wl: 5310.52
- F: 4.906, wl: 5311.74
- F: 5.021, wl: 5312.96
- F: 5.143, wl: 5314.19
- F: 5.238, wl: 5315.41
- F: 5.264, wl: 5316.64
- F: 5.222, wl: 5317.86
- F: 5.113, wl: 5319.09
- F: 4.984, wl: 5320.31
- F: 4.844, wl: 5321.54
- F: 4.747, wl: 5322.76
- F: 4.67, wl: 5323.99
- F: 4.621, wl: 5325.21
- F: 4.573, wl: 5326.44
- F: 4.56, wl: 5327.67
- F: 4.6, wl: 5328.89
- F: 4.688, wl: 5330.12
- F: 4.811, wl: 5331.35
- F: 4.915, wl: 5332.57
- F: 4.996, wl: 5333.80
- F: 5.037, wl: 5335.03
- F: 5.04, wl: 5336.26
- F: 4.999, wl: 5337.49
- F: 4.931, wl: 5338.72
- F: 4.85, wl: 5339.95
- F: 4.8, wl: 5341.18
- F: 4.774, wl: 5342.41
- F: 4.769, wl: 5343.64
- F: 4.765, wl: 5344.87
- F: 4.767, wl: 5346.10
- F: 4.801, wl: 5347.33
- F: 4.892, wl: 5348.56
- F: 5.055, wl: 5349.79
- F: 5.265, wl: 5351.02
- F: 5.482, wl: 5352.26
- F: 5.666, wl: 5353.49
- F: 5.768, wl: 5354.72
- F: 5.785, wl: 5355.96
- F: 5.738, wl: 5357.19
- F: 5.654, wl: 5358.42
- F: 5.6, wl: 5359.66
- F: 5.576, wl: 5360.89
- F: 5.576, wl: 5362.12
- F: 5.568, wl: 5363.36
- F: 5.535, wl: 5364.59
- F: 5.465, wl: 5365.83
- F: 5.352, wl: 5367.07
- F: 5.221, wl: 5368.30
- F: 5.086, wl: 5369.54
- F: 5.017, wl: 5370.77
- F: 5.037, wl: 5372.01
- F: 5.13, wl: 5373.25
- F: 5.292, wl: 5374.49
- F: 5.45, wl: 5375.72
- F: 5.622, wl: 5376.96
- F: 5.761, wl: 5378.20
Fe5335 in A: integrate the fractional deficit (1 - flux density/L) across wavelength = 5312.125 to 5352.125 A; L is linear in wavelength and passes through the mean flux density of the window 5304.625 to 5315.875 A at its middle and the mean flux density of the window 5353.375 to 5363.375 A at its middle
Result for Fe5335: 3.0 A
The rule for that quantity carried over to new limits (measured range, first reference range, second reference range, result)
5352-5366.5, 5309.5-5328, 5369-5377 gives -1.37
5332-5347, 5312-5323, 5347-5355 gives 0.92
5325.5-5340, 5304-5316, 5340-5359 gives 0.81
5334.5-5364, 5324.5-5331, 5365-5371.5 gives -1.60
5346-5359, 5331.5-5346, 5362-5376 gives -0.76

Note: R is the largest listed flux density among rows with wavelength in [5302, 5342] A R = 5.264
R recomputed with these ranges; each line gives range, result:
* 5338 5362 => 5.785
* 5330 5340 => 5.04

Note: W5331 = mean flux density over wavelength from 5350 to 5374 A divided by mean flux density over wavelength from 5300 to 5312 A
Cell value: 1.12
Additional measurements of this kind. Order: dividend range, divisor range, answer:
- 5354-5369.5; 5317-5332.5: 1.16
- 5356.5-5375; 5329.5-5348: 1.11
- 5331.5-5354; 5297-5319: 1.03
